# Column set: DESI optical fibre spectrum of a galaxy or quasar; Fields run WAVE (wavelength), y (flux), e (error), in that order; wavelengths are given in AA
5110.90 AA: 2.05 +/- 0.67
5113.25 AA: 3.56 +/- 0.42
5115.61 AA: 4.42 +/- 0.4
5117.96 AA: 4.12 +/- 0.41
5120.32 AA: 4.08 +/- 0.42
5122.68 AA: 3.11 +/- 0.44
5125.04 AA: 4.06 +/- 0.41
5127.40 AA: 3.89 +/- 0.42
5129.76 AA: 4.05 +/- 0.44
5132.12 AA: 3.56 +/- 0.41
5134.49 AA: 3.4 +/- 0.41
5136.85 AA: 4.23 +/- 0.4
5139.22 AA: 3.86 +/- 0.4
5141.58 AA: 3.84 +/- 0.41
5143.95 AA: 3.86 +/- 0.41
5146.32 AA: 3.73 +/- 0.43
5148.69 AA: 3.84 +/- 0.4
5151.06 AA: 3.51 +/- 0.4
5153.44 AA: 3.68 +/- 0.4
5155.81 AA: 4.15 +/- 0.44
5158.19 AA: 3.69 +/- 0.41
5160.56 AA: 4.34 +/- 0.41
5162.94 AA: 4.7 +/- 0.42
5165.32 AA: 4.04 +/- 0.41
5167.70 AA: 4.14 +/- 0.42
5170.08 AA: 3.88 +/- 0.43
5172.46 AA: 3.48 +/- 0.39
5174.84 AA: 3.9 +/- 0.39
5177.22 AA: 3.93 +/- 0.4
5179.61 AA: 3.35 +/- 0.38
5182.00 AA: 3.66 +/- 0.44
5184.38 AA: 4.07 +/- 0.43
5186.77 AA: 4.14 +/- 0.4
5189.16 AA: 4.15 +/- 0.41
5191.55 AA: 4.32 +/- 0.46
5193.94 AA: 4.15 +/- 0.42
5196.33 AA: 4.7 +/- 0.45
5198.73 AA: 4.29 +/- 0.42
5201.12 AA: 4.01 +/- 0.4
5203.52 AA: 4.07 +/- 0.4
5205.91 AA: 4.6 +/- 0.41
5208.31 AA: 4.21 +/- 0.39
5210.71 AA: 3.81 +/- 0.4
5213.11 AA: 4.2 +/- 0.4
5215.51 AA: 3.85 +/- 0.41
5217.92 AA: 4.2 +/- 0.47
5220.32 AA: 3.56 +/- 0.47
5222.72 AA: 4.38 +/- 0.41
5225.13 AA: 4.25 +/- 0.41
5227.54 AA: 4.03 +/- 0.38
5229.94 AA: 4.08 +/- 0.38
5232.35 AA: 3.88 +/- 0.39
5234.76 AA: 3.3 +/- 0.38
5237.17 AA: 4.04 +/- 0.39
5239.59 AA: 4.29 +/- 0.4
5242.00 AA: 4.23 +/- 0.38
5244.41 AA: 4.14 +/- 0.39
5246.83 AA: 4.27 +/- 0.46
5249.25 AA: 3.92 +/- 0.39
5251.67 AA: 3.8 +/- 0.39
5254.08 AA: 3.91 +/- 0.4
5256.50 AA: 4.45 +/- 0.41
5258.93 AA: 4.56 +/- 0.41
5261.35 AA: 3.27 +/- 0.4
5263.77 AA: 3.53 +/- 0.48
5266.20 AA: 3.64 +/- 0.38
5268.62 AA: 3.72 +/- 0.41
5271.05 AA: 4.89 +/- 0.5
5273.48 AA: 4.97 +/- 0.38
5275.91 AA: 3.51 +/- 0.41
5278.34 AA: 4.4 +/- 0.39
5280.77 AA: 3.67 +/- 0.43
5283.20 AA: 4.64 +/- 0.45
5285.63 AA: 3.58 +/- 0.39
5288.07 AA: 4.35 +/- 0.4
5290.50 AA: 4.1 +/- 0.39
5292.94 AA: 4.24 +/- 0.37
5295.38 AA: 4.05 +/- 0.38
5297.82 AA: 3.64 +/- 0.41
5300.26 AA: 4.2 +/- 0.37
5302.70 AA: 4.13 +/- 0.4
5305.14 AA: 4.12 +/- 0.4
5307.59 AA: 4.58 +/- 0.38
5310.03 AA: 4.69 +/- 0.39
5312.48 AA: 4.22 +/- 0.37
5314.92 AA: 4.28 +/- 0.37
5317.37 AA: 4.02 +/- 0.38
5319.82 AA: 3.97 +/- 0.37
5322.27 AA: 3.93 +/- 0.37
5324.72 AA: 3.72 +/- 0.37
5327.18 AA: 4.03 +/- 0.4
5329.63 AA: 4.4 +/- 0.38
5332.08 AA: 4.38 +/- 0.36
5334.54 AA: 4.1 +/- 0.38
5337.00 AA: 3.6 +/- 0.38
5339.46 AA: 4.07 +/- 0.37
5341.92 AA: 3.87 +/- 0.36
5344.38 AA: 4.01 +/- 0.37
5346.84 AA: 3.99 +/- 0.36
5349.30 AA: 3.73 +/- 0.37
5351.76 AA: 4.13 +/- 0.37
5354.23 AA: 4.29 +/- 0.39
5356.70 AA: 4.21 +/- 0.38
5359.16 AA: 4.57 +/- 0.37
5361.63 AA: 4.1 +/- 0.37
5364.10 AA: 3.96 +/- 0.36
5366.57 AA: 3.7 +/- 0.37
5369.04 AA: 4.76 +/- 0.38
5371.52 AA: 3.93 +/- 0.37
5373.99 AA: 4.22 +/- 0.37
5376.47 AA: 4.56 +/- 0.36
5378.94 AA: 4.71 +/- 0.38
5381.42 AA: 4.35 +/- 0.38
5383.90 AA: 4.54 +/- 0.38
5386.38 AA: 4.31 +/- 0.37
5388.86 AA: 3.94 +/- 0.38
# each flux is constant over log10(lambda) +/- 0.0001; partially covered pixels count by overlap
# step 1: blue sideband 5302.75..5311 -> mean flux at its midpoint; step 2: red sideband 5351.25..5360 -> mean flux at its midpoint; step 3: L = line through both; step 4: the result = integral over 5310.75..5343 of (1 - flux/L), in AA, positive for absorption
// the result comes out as 2.3 AA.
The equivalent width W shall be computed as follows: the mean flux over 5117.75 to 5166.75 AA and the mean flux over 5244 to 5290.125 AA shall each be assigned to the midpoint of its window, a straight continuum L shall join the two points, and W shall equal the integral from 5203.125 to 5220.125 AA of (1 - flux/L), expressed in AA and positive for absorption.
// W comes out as -0.5 AA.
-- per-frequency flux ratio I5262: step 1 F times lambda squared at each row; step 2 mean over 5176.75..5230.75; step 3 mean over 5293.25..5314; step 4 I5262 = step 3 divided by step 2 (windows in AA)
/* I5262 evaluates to 1.07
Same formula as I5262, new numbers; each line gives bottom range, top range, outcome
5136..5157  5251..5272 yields 1.08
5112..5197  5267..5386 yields 1.13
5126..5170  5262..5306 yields 1.09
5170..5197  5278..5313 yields 1.10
